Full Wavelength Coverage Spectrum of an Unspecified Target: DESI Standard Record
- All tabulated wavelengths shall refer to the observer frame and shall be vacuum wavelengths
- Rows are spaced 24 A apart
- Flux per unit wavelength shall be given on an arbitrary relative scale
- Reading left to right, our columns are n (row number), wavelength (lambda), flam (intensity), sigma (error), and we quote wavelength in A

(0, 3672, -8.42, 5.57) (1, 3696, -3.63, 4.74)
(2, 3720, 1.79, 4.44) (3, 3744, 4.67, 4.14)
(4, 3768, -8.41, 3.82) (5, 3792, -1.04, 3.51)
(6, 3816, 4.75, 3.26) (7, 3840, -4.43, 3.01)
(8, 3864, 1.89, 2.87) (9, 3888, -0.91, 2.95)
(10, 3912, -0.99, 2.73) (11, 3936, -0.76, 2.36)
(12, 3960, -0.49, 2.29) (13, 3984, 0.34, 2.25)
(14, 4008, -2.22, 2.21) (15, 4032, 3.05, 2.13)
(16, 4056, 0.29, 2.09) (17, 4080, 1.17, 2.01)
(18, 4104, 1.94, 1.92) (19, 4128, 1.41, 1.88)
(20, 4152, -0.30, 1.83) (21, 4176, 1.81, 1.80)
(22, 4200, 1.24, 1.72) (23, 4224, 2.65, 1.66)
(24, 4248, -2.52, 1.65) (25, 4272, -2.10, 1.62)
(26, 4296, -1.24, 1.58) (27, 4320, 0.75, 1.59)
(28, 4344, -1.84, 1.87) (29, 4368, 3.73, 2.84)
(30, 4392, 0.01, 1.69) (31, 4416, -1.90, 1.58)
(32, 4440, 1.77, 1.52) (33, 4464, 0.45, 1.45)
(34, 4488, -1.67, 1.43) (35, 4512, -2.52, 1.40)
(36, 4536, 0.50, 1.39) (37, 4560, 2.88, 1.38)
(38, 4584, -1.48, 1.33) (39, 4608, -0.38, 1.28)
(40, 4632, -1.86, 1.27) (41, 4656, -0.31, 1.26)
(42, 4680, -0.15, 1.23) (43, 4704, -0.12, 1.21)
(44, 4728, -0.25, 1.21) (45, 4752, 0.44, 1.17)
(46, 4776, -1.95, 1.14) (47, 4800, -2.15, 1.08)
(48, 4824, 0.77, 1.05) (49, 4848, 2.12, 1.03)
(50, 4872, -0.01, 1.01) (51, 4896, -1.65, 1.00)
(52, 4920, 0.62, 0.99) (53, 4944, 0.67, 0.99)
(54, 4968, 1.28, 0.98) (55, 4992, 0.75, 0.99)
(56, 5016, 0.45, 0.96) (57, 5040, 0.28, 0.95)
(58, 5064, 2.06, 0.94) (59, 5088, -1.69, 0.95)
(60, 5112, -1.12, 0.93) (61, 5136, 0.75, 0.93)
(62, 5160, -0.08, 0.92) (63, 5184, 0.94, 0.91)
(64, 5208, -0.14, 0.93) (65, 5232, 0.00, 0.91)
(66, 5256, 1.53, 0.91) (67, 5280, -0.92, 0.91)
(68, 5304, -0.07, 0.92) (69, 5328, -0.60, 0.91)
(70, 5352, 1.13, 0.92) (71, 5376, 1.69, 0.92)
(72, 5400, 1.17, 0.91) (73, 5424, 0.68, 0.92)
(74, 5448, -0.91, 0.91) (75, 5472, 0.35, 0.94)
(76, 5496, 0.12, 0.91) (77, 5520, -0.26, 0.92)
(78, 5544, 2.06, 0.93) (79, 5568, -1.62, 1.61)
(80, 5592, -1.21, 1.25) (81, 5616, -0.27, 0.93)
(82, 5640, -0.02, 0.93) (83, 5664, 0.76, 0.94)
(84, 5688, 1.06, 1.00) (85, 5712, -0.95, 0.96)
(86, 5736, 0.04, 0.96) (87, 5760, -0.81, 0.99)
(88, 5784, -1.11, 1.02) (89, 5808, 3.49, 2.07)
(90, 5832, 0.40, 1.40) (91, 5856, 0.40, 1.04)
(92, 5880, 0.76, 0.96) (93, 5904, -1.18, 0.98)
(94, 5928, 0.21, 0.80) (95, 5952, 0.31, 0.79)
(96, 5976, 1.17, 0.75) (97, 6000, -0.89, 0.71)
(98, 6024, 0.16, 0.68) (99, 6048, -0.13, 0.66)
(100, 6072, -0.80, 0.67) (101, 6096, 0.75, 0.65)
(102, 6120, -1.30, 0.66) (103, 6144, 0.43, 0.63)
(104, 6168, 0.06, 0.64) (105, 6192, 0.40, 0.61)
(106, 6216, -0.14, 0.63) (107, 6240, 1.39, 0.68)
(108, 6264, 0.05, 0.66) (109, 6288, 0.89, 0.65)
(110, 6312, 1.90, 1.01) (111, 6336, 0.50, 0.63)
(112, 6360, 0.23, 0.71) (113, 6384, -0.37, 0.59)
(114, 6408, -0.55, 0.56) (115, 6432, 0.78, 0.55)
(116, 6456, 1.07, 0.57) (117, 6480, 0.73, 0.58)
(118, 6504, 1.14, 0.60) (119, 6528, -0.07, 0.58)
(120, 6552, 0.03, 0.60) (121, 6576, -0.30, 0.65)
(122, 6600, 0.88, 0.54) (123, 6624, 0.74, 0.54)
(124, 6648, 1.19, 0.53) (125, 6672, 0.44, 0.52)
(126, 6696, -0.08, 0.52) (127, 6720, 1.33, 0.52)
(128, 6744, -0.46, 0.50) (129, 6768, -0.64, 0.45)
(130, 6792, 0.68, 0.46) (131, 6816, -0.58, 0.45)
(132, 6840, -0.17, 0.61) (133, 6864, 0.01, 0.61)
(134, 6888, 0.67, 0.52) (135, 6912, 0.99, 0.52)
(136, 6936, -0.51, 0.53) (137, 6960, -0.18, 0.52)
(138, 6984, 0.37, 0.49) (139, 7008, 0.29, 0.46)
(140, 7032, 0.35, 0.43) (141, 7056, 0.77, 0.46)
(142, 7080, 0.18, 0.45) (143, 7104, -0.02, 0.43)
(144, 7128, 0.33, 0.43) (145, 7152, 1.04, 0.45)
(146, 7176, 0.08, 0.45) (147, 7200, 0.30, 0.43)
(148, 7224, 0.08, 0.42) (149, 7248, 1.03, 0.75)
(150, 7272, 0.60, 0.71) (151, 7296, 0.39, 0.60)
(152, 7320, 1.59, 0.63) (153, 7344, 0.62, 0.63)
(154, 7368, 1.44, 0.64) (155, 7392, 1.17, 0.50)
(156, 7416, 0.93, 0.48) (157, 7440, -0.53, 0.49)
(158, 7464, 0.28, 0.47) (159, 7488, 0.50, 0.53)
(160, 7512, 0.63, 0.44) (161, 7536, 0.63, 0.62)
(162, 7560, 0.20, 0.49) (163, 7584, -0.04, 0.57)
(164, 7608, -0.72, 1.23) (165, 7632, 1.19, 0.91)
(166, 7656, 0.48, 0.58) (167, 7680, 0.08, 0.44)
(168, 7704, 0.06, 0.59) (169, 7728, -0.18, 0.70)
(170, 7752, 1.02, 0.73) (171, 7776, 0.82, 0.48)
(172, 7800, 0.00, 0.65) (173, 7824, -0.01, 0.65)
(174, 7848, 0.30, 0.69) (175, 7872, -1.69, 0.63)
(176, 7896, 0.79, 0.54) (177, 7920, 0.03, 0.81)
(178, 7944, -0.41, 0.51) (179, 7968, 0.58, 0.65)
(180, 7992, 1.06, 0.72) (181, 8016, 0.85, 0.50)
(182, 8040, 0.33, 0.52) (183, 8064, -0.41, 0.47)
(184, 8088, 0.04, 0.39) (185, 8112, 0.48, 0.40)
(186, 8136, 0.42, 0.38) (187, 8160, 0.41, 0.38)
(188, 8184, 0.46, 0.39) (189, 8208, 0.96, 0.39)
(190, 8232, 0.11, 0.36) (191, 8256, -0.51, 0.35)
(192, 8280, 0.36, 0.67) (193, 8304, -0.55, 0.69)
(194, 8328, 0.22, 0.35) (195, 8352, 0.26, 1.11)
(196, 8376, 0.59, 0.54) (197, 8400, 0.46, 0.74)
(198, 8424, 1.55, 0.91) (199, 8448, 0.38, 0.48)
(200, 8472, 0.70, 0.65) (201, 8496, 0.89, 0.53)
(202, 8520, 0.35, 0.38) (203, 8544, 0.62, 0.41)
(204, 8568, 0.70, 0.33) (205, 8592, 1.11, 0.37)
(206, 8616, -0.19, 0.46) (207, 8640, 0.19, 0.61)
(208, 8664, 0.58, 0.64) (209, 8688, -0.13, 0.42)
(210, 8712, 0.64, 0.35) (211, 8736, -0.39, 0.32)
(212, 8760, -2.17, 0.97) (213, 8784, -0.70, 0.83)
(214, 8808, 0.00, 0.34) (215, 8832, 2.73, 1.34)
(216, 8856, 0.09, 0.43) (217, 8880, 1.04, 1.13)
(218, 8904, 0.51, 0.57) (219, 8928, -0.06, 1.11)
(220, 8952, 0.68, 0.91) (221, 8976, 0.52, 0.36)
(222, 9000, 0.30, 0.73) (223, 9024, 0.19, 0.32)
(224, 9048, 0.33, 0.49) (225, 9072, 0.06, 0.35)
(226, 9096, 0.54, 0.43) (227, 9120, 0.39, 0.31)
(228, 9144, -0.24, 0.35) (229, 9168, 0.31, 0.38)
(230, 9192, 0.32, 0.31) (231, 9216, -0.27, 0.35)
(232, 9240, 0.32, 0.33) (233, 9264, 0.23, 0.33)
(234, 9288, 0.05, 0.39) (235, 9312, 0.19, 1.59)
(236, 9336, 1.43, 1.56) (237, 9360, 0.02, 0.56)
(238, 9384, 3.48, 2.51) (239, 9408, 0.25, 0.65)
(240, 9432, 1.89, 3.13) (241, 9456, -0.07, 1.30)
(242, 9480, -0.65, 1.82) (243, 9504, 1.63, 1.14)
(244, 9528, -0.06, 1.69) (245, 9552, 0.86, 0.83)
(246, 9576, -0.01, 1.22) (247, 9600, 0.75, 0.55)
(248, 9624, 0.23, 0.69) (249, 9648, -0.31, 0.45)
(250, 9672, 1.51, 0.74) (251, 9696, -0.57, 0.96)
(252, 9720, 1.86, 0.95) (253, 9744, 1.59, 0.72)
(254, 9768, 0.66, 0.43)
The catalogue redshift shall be 0.02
